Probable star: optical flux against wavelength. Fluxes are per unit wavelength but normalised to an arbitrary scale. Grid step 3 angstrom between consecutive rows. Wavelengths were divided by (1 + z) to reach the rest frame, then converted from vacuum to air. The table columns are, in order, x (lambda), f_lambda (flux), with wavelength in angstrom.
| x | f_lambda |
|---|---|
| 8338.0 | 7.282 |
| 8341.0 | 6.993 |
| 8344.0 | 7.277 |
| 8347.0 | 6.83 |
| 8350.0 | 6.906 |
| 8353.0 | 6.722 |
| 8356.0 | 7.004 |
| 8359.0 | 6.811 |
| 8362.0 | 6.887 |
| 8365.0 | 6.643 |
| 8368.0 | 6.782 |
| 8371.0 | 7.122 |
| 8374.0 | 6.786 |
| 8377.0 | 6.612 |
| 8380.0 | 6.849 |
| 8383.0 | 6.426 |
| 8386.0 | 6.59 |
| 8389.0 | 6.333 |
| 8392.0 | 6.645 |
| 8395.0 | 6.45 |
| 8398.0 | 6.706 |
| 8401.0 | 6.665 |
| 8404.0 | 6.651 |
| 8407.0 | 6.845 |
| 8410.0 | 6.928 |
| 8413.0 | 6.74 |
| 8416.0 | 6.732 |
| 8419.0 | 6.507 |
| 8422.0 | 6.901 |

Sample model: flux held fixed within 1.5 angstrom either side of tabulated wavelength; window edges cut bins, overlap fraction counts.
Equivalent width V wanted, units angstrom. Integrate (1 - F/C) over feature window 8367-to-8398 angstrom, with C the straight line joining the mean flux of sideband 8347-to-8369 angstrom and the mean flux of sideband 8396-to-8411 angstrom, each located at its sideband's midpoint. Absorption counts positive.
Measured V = 0.55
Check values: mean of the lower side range 6.82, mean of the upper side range 6.74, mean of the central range 6.66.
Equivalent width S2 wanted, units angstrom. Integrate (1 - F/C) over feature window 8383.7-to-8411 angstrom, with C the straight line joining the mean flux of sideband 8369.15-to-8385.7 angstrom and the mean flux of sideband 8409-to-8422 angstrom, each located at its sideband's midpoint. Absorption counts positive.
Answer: 0.4 angstrom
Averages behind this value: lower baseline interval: 6.75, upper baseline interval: 6.74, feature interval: 6.63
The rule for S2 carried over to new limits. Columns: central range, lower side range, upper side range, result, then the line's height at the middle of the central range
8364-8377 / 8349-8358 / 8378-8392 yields -0.2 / 6.7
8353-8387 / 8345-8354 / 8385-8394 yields -0.5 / 6.68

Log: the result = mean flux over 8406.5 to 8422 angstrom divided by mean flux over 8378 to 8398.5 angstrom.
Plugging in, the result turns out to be 1.03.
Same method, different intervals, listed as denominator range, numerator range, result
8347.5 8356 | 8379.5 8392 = 0.95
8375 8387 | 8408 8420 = 1.02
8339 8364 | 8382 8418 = 0.96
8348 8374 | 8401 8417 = 0.99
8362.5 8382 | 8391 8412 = 0.99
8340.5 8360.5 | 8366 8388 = 0.97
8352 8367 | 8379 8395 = 0.96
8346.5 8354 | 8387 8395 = 0.95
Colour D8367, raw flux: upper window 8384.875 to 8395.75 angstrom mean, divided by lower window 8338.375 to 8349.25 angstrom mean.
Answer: 0.92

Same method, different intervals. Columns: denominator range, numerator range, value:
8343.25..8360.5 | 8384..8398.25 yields 0.94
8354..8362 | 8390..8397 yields 0.95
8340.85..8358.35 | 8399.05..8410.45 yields 0.97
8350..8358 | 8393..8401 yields 0.96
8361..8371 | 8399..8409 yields 0.99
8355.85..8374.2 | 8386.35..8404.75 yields 0.96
